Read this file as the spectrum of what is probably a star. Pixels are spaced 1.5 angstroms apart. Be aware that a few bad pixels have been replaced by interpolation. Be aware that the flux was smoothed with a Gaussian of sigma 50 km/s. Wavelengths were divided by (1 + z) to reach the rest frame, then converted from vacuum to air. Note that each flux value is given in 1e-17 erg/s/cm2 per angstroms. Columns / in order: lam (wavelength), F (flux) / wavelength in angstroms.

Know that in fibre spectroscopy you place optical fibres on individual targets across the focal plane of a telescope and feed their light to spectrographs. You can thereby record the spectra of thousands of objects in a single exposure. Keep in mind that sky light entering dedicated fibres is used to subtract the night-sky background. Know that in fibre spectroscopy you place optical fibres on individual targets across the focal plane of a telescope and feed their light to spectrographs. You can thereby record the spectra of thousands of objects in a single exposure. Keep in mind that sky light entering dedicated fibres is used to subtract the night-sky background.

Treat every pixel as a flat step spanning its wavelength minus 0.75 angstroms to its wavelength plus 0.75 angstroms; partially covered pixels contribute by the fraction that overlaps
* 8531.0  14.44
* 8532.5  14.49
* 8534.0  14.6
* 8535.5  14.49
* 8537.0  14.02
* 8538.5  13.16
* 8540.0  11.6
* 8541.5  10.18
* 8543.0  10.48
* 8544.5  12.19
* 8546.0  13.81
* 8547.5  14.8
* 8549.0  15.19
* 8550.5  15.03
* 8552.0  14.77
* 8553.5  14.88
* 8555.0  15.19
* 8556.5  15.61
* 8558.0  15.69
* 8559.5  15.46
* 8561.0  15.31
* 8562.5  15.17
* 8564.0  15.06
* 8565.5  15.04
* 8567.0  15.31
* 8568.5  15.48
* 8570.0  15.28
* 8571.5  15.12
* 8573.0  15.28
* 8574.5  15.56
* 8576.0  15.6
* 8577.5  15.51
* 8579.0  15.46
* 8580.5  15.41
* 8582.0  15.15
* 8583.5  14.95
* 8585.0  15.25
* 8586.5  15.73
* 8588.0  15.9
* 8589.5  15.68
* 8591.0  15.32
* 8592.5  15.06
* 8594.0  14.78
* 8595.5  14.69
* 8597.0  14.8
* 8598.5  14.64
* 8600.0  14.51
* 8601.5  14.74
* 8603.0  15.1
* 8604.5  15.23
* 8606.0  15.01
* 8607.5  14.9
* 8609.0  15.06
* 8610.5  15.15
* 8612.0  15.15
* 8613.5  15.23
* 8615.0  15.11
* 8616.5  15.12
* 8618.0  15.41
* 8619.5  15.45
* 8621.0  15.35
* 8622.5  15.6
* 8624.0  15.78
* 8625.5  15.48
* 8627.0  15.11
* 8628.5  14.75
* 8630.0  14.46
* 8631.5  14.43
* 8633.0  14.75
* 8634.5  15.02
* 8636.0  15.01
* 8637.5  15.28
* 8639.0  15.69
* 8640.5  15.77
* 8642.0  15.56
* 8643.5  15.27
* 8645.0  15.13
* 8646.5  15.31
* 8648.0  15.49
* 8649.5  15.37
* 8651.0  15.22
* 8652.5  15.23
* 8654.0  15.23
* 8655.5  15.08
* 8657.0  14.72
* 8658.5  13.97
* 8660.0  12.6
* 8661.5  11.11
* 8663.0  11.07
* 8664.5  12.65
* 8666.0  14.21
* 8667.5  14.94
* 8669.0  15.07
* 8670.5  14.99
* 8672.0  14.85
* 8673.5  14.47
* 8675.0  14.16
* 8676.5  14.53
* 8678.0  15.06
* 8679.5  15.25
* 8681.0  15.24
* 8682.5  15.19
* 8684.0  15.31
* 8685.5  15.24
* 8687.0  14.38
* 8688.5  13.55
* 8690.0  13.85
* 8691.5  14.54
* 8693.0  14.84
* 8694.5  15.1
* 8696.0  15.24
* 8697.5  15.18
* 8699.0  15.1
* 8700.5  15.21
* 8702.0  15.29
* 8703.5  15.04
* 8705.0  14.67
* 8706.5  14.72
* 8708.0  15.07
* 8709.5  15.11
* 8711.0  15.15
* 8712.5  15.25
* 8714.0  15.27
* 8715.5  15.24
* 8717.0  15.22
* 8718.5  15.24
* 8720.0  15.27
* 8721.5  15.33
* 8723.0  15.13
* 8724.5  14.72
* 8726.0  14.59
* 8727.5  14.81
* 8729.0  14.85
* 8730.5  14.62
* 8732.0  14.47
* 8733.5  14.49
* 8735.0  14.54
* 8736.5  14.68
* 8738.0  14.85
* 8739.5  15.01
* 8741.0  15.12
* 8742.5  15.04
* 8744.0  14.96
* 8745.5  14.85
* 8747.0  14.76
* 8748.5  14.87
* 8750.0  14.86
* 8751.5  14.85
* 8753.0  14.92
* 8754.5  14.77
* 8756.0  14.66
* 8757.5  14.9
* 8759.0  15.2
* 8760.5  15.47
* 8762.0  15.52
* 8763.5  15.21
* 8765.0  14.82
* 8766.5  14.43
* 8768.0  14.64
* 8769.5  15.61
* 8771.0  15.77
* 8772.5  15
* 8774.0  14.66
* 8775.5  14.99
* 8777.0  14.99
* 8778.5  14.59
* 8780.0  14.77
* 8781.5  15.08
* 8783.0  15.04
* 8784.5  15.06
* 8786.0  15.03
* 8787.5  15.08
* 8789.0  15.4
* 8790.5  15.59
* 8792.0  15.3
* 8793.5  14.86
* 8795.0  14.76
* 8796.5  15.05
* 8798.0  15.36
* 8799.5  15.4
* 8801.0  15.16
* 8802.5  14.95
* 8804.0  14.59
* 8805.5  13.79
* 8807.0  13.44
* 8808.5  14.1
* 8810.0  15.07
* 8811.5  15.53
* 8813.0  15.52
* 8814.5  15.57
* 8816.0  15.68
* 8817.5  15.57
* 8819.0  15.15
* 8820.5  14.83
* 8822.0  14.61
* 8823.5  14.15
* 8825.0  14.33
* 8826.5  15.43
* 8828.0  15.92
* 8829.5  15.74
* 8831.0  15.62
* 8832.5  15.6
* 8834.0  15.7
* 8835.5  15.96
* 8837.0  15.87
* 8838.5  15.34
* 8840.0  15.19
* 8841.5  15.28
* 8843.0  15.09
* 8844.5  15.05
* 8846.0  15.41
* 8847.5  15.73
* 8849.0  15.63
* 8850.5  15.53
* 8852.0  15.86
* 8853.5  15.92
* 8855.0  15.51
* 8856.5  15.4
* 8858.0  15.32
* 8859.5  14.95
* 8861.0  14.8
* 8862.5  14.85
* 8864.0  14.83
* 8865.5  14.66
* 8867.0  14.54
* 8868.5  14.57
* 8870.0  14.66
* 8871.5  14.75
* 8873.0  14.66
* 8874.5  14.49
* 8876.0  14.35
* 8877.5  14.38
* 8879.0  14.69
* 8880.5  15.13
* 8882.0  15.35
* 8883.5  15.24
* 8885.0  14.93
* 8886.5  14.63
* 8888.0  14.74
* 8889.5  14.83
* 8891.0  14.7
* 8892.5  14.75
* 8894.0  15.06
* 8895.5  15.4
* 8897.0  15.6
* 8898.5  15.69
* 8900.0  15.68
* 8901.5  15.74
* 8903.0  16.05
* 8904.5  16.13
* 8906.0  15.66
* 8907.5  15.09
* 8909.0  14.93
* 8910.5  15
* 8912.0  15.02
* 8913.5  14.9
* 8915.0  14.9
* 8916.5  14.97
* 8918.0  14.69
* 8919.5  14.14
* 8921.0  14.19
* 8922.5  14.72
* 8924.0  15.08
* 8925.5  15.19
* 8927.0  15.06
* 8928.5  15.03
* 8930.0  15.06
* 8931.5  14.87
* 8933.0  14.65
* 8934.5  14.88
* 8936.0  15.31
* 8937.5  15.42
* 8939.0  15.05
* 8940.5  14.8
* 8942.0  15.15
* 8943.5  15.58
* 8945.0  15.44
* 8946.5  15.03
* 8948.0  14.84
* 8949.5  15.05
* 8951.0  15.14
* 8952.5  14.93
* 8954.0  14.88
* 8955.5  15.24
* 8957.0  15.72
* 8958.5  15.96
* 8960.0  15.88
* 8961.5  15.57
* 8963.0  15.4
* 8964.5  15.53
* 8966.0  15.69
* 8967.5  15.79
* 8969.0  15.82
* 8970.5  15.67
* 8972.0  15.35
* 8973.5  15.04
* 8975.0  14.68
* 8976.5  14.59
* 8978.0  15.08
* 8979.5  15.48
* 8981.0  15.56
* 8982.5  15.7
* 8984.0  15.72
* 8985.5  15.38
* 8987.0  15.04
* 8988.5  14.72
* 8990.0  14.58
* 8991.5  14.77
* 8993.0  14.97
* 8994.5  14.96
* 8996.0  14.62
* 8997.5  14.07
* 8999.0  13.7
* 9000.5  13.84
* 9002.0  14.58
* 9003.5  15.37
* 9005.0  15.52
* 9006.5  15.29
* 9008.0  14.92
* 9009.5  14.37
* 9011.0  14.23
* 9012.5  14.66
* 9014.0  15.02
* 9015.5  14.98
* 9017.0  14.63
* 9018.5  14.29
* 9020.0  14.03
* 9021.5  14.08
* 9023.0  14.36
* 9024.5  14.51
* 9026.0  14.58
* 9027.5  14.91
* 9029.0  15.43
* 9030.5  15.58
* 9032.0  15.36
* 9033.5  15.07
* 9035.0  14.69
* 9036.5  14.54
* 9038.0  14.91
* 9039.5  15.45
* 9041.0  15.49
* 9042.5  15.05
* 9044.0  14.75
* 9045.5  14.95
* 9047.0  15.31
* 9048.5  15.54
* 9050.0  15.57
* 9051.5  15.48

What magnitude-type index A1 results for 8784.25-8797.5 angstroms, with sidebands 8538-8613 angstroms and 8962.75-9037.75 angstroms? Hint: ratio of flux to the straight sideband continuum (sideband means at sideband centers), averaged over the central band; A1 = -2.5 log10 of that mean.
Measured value -0.02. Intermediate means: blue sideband 14.8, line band 15.1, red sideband 14.9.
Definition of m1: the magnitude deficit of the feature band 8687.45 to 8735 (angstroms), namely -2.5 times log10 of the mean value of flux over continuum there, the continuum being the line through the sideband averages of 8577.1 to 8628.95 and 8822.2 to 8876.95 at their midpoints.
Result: 0.02 mag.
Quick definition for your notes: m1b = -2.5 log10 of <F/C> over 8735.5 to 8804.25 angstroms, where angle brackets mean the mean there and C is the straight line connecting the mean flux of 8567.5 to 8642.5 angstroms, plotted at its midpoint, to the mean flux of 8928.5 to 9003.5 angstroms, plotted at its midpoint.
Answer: 0.01 mag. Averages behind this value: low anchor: 15.2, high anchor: 15.1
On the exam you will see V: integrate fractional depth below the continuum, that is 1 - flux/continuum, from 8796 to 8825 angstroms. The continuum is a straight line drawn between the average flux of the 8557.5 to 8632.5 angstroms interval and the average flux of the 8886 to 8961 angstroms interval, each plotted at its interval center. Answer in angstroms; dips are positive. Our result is 0.47 angstroms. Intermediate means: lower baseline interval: 15.2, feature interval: 14.9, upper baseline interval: 15.1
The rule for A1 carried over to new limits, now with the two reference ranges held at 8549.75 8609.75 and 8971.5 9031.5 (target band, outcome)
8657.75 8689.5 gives 0.07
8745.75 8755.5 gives 0.02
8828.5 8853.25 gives -0.04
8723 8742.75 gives 0.02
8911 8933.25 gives 0.00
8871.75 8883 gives 0.01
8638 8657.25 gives -0.01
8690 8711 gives 0.01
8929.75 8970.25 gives -0.03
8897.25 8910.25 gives -0.05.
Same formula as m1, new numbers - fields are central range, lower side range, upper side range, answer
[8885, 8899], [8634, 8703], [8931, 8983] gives 0.01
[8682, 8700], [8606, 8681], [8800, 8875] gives 0.01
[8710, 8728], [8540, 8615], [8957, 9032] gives -0.01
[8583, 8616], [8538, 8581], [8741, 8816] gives -0.03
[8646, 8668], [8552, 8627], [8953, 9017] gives 0.08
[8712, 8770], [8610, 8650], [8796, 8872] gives 0.02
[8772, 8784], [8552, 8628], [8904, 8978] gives 0.02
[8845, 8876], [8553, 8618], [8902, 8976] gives 0.01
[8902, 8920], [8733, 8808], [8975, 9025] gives -0.02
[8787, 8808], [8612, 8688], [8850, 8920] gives 0.01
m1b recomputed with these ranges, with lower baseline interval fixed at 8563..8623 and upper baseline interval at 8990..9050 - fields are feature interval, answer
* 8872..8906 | -0.01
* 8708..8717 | -0.01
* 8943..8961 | -0.03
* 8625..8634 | 0.03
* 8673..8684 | 0.02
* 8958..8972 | -0.06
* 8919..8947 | -0.01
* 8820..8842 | -0.02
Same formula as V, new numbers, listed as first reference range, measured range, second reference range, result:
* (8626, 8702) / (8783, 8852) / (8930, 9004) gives -1.24 angstroms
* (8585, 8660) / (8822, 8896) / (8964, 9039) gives -0.54 angstroms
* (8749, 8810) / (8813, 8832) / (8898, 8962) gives -0.29 angstroms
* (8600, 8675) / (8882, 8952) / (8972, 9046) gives -1.11 angstroms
